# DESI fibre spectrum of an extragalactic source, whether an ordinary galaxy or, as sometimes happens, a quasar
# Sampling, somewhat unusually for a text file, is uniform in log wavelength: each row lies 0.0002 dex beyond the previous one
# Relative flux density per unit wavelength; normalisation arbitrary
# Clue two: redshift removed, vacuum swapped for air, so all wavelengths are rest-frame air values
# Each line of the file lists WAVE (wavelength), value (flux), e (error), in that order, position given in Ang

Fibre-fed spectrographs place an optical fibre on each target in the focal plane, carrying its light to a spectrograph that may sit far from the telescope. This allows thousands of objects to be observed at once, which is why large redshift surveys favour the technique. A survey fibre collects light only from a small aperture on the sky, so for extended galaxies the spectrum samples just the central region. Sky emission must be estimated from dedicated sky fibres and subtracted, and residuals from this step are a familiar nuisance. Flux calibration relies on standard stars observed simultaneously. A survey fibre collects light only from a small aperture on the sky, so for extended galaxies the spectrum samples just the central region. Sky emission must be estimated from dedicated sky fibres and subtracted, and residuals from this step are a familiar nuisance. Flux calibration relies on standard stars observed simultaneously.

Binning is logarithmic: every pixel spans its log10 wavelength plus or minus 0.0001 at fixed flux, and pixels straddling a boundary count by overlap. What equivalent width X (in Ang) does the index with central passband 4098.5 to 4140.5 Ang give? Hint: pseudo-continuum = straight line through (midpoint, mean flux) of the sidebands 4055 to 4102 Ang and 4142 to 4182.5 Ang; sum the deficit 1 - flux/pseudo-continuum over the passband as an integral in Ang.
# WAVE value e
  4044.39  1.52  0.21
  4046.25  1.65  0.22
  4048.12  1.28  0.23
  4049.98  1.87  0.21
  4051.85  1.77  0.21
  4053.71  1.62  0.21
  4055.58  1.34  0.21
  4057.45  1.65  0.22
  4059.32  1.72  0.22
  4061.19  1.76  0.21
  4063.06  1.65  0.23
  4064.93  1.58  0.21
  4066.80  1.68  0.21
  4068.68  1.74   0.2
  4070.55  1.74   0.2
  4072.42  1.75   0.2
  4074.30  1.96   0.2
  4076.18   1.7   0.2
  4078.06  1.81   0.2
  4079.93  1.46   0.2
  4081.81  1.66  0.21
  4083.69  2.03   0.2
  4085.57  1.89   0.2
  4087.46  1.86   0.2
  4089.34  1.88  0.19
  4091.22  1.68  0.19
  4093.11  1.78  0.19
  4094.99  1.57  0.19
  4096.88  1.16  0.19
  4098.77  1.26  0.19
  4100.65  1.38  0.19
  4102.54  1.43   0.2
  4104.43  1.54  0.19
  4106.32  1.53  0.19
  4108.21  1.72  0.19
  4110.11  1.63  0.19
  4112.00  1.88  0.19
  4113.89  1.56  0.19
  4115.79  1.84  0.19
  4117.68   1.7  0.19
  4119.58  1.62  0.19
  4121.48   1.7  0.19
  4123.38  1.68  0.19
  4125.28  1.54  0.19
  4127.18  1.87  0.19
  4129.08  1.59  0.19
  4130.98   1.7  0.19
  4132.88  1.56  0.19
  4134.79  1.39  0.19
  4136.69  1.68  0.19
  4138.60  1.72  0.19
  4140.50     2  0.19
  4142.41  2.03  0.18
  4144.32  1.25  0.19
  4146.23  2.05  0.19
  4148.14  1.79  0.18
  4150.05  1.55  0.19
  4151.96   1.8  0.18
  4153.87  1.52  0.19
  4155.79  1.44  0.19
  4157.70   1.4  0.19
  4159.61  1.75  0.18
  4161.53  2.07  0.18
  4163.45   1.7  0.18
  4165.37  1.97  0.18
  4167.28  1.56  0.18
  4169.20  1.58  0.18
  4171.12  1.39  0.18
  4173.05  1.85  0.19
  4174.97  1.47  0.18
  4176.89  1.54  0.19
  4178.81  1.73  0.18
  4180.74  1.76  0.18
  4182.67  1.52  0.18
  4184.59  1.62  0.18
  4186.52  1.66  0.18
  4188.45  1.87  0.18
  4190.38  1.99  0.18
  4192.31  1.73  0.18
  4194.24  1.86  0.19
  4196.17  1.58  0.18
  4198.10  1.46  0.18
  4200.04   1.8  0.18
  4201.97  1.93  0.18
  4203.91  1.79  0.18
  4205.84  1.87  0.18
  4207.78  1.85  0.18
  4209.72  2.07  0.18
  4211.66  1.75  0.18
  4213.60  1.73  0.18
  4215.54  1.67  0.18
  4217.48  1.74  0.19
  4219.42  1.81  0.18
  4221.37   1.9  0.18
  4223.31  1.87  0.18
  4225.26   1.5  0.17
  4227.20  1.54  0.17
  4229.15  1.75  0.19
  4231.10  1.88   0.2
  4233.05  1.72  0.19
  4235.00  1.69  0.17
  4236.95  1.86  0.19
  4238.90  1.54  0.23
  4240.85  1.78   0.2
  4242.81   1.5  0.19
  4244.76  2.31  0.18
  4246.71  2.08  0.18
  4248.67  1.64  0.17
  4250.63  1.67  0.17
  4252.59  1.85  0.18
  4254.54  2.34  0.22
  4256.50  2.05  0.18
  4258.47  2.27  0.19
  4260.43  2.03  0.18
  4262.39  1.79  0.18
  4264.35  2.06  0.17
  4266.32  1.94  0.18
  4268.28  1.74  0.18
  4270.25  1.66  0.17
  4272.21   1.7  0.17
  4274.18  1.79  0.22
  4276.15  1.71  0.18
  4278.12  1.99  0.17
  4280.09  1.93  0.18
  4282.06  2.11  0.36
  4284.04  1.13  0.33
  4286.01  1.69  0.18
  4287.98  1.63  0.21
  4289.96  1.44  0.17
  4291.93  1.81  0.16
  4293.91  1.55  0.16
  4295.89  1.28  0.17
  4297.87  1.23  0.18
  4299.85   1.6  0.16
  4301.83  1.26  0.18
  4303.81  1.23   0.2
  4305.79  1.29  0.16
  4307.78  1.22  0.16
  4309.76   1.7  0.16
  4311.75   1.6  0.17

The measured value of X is 1.0 Ang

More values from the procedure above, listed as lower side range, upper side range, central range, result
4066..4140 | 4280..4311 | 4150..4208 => -3.7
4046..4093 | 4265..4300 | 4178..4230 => -2.2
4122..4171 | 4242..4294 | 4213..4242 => 0.9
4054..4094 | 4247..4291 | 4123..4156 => 1.5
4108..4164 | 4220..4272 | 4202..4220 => -0.2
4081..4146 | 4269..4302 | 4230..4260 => -4.5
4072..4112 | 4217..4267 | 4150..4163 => 0.6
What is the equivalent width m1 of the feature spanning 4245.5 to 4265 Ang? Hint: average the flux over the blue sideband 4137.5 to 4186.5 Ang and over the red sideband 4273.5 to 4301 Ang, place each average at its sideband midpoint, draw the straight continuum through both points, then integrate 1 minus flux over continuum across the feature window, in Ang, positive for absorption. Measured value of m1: -4.0 Ang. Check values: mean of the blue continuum 1.68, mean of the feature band 1.98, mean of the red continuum 1.63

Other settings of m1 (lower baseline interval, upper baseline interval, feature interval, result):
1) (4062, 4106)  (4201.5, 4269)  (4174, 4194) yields 0.96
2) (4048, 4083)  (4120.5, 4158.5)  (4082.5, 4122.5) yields 0.57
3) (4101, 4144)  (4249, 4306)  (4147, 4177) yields 0.47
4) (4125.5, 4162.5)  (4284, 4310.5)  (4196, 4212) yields -2.10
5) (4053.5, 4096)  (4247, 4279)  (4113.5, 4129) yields 0.65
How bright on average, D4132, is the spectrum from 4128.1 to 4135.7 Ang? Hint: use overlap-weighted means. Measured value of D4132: 1.56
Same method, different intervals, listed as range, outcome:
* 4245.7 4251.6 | 1.8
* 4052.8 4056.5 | 1.48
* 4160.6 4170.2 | 1.77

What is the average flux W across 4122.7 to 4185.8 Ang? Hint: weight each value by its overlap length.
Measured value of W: 1.67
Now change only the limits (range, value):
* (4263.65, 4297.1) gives 1.71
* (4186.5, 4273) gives 1.82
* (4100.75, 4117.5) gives 1.63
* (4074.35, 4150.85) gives 1.67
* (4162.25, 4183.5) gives 1.65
